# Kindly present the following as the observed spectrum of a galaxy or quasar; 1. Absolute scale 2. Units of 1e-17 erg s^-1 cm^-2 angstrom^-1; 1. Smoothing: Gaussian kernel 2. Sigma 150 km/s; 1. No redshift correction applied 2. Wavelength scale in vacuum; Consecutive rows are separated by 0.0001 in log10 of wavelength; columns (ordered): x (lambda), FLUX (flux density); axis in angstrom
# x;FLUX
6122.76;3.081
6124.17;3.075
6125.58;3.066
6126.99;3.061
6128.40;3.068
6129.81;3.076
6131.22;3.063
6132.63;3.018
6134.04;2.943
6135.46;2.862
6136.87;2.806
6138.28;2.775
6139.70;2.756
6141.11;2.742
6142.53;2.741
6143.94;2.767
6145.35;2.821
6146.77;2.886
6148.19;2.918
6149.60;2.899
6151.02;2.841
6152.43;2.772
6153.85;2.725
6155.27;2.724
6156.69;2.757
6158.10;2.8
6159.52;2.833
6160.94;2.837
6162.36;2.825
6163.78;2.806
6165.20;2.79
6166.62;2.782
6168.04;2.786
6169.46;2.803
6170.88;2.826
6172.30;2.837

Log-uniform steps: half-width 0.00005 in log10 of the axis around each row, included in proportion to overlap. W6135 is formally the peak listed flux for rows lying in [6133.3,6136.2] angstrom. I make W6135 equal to 2.943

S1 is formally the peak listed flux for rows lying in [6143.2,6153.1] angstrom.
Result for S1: 2.918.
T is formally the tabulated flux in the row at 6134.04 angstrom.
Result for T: 2.943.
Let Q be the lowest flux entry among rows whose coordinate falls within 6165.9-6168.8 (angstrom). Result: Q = 2.782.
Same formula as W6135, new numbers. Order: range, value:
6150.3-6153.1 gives 2.841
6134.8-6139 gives 2.862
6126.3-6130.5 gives 3.076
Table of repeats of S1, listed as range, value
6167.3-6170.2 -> 2.803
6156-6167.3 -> 2.837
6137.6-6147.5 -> 2.886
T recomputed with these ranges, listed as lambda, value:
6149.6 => 2.899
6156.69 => 2.757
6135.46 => 2.862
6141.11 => 2.742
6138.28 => 2.775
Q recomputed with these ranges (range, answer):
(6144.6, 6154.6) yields 2.725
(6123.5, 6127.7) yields 3.061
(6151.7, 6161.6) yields 2.724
